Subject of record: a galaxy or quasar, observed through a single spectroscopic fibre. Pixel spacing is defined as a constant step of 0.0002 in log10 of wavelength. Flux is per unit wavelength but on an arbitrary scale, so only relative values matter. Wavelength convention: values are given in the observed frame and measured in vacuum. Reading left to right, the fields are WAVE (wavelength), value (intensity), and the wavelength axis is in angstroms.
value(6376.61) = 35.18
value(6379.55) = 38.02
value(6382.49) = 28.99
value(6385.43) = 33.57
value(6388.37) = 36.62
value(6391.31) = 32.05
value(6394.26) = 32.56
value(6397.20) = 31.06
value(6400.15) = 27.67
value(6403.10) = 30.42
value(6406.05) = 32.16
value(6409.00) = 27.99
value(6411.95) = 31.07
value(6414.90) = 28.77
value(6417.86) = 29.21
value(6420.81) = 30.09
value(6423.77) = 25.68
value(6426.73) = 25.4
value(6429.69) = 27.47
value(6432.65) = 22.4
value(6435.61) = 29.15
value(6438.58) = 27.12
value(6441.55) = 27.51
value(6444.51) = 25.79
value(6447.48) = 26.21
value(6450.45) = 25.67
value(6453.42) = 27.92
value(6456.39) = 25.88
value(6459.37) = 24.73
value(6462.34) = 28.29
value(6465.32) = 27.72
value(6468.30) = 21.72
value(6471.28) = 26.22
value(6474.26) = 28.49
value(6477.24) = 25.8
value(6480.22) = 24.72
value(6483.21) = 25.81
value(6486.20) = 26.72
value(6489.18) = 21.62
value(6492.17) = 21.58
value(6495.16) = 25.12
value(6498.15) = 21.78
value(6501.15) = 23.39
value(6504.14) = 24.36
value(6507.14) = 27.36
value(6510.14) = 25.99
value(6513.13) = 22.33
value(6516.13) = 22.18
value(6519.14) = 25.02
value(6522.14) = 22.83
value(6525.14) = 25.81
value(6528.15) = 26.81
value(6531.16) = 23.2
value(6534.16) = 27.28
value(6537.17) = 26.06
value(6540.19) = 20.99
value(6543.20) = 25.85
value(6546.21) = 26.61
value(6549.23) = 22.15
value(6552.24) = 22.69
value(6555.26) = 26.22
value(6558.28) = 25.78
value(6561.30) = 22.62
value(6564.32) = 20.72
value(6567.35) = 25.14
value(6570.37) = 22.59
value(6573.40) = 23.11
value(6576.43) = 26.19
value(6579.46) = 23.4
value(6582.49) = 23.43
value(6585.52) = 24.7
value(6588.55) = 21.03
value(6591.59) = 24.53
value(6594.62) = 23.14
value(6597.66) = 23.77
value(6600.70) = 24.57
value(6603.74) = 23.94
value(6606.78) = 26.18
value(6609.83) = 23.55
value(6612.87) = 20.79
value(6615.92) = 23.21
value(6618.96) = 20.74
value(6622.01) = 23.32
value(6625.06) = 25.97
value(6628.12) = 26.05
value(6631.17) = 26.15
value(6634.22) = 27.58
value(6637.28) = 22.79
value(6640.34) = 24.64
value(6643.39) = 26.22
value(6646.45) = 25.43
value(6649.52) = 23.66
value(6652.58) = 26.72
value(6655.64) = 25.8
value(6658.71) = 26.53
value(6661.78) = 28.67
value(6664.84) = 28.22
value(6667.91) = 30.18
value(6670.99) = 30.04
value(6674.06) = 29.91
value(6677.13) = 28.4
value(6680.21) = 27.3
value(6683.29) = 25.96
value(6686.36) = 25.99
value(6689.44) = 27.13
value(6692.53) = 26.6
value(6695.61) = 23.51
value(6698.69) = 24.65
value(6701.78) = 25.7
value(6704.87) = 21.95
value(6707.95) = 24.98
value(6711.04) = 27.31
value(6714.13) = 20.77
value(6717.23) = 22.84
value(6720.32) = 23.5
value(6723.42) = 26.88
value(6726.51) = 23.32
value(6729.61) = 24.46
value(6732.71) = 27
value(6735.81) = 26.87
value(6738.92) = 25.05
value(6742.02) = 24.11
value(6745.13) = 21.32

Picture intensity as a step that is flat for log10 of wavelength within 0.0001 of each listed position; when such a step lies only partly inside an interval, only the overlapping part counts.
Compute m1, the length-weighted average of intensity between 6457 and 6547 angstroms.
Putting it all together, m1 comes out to 24.9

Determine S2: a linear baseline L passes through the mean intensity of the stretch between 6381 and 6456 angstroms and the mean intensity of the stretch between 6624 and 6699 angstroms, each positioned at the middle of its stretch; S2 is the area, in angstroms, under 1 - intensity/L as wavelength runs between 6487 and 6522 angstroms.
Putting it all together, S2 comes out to 5.40 angstroms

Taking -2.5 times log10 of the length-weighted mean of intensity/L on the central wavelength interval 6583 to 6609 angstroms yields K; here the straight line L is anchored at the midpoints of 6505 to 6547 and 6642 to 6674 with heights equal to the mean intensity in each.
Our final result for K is 0.095 mag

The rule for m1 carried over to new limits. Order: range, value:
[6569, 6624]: 23.5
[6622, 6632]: 25.6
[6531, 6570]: 24.2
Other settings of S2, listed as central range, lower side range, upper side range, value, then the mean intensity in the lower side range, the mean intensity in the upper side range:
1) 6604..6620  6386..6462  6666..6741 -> 2.2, 28.5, 25.8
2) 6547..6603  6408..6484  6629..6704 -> 6.2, 26.8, 26.5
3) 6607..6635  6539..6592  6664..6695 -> 1.7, 23.8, 27.8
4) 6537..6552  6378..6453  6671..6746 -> 1.9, 29.3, 25.4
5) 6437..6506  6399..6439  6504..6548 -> 3.0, 28.2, 24.8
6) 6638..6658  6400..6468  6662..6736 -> 0.7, 27.5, 26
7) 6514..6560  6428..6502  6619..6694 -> 2.4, 25.6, 26.5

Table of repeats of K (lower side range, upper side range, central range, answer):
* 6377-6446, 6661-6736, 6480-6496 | 0.19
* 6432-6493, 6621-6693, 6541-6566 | 0.10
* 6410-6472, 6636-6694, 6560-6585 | 0.15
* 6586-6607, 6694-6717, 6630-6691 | -0.13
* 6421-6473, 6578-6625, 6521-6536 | -0.02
